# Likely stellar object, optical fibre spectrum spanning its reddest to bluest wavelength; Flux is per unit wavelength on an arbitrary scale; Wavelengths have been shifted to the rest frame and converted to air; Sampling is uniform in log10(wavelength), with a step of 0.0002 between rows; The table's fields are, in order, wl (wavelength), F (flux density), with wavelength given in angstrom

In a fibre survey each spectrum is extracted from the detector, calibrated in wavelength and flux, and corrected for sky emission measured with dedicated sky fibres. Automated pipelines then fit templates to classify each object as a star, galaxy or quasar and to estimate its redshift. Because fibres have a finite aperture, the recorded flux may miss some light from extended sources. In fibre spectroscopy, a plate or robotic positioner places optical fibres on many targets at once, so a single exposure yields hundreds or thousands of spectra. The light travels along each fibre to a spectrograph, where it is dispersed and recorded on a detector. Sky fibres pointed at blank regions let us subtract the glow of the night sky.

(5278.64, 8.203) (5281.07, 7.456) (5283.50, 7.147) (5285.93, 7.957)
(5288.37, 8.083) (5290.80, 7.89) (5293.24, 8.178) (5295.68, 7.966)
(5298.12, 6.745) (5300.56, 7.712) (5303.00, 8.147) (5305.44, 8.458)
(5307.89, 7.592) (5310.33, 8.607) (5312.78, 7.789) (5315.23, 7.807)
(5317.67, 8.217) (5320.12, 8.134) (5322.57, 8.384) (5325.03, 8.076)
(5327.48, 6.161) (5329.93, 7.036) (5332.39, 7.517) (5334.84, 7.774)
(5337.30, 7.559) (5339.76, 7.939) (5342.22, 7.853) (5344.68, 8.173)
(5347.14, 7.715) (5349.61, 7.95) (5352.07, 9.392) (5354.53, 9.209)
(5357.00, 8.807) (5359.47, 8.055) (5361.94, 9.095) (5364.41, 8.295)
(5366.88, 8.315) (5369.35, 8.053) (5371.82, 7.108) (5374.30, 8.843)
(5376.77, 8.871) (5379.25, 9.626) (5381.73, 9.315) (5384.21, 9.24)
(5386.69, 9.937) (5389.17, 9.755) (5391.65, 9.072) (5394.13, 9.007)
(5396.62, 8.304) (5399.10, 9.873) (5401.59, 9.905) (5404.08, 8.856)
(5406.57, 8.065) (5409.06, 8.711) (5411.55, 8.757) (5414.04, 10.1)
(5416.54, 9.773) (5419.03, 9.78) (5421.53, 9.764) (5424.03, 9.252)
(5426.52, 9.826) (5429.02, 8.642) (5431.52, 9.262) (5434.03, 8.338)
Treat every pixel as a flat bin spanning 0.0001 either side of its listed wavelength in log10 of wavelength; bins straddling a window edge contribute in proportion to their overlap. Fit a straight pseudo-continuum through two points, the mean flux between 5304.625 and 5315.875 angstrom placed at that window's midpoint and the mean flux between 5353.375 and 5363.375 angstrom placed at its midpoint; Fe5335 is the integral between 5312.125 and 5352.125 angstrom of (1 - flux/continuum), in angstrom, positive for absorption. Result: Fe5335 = 2.7 angstrom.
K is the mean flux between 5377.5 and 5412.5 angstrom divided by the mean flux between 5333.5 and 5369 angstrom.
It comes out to 1.11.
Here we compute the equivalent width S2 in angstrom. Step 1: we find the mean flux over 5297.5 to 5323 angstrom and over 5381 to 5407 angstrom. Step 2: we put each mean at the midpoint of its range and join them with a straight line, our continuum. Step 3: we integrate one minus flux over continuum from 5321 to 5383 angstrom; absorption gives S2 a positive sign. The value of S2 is 3.0 angstrom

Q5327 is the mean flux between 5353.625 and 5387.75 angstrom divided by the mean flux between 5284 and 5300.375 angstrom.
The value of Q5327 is 1.1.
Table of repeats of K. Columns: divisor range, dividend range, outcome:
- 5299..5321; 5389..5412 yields 1.12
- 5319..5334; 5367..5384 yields 1.15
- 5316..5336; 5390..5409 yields 1.17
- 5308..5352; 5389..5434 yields 1.18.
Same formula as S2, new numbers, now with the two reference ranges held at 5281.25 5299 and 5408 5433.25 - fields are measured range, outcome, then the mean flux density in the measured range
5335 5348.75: 0.86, 7.84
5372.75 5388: -0.69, 9.26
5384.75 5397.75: -0.33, 9.23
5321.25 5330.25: 0.78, 7.46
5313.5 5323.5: -0.04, 8.12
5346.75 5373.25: 0.65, 8.39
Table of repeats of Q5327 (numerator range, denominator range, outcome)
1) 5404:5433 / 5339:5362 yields 1.10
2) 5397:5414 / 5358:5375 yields 1.10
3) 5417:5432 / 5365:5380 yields 1.12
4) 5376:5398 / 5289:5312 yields 1.17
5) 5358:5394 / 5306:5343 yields 1.14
